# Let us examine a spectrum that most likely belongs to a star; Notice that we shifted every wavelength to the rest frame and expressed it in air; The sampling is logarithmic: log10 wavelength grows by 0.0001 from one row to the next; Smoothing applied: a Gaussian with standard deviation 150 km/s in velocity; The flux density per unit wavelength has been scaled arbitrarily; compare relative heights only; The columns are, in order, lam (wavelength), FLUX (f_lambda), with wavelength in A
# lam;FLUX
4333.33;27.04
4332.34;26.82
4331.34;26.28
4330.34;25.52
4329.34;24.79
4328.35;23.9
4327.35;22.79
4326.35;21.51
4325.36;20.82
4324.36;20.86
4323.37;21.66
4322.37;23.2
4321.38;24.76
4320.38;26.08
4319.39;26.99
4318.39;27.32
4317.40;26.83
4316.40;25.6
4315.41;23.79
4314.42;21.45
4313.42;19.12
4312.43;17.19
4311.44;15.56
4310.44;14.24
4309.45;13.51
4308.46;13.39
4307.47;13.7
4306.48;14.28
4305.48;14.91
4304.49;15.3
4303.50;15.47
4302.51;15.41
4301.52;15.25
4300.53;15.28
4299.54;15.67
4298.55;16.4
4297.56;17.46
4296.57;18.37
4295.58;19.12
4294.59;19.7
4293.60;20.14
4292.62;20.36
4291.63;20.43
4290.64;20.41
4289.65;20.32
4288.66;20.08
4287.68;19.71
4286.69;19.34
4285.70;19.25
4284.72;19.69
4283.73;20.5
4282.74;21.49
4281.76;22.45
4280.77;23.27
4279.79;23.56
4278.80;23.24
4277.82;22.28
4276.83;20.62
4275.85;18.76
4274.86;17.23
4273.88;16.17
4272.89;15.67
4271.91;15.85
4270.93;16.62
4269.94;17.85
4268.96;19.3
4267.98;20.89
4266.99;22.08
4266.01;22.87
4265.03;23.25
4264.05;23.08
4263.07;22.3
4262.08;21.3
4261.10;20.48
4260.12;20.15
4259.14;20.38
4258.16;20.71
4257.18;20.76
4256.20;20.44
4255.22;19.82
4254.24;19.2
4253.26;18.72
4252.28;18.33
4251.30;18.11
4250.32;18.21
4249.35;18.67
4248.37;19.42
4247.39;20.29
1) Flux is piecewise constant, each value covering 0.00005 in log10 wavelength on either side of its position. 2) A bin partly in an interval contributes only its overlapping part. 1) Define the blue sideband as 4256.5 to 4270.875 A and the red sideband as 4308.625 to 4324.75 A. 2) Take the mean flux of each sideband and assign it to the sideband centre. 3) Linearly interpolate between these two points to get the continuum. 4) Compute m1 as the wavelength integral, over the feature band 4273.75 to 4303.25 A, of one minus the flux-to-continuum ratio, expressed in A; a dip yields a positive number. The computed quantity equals 2.56 A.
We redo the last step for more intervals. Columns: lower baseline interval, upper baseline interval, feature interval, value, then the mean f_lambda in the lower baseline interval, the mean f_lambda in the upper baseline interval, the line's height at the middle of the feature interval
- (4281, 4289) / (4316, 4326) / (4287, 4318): 5.9 A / 20.4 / 24.4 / 22.3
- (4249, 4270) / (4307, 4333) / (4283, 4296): 0.7 A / 20.4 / 21.9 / 21.1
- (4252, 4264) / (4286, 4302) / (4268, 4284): -0.2 A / 20.3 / 18.6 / 19.5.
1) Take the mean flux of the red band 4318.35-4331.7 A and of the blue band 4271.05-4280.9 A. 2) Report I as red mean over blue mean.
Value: 1.23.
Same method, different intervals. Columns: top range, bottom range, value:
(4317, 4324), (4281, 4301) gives 1.30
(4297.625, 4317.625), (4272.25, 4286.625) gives 0.84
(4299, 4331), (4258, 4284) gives 0.97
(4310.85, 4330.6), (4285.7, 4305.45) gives 1.27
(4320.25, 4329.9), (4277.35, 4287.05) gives 1.06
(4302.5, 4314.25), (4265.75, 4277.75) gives 0.82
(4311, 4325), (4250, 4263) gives 1.15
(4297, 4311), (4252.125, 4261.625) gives 0.75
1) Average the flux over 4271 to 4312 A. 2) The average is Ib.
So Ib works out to 18.1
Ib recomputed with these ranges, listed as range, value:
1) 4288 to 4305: 18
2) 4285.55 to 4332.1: 19.9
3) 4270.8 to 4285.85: 19.9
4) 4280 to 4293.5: 20.6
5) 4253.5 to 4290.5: 20.3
